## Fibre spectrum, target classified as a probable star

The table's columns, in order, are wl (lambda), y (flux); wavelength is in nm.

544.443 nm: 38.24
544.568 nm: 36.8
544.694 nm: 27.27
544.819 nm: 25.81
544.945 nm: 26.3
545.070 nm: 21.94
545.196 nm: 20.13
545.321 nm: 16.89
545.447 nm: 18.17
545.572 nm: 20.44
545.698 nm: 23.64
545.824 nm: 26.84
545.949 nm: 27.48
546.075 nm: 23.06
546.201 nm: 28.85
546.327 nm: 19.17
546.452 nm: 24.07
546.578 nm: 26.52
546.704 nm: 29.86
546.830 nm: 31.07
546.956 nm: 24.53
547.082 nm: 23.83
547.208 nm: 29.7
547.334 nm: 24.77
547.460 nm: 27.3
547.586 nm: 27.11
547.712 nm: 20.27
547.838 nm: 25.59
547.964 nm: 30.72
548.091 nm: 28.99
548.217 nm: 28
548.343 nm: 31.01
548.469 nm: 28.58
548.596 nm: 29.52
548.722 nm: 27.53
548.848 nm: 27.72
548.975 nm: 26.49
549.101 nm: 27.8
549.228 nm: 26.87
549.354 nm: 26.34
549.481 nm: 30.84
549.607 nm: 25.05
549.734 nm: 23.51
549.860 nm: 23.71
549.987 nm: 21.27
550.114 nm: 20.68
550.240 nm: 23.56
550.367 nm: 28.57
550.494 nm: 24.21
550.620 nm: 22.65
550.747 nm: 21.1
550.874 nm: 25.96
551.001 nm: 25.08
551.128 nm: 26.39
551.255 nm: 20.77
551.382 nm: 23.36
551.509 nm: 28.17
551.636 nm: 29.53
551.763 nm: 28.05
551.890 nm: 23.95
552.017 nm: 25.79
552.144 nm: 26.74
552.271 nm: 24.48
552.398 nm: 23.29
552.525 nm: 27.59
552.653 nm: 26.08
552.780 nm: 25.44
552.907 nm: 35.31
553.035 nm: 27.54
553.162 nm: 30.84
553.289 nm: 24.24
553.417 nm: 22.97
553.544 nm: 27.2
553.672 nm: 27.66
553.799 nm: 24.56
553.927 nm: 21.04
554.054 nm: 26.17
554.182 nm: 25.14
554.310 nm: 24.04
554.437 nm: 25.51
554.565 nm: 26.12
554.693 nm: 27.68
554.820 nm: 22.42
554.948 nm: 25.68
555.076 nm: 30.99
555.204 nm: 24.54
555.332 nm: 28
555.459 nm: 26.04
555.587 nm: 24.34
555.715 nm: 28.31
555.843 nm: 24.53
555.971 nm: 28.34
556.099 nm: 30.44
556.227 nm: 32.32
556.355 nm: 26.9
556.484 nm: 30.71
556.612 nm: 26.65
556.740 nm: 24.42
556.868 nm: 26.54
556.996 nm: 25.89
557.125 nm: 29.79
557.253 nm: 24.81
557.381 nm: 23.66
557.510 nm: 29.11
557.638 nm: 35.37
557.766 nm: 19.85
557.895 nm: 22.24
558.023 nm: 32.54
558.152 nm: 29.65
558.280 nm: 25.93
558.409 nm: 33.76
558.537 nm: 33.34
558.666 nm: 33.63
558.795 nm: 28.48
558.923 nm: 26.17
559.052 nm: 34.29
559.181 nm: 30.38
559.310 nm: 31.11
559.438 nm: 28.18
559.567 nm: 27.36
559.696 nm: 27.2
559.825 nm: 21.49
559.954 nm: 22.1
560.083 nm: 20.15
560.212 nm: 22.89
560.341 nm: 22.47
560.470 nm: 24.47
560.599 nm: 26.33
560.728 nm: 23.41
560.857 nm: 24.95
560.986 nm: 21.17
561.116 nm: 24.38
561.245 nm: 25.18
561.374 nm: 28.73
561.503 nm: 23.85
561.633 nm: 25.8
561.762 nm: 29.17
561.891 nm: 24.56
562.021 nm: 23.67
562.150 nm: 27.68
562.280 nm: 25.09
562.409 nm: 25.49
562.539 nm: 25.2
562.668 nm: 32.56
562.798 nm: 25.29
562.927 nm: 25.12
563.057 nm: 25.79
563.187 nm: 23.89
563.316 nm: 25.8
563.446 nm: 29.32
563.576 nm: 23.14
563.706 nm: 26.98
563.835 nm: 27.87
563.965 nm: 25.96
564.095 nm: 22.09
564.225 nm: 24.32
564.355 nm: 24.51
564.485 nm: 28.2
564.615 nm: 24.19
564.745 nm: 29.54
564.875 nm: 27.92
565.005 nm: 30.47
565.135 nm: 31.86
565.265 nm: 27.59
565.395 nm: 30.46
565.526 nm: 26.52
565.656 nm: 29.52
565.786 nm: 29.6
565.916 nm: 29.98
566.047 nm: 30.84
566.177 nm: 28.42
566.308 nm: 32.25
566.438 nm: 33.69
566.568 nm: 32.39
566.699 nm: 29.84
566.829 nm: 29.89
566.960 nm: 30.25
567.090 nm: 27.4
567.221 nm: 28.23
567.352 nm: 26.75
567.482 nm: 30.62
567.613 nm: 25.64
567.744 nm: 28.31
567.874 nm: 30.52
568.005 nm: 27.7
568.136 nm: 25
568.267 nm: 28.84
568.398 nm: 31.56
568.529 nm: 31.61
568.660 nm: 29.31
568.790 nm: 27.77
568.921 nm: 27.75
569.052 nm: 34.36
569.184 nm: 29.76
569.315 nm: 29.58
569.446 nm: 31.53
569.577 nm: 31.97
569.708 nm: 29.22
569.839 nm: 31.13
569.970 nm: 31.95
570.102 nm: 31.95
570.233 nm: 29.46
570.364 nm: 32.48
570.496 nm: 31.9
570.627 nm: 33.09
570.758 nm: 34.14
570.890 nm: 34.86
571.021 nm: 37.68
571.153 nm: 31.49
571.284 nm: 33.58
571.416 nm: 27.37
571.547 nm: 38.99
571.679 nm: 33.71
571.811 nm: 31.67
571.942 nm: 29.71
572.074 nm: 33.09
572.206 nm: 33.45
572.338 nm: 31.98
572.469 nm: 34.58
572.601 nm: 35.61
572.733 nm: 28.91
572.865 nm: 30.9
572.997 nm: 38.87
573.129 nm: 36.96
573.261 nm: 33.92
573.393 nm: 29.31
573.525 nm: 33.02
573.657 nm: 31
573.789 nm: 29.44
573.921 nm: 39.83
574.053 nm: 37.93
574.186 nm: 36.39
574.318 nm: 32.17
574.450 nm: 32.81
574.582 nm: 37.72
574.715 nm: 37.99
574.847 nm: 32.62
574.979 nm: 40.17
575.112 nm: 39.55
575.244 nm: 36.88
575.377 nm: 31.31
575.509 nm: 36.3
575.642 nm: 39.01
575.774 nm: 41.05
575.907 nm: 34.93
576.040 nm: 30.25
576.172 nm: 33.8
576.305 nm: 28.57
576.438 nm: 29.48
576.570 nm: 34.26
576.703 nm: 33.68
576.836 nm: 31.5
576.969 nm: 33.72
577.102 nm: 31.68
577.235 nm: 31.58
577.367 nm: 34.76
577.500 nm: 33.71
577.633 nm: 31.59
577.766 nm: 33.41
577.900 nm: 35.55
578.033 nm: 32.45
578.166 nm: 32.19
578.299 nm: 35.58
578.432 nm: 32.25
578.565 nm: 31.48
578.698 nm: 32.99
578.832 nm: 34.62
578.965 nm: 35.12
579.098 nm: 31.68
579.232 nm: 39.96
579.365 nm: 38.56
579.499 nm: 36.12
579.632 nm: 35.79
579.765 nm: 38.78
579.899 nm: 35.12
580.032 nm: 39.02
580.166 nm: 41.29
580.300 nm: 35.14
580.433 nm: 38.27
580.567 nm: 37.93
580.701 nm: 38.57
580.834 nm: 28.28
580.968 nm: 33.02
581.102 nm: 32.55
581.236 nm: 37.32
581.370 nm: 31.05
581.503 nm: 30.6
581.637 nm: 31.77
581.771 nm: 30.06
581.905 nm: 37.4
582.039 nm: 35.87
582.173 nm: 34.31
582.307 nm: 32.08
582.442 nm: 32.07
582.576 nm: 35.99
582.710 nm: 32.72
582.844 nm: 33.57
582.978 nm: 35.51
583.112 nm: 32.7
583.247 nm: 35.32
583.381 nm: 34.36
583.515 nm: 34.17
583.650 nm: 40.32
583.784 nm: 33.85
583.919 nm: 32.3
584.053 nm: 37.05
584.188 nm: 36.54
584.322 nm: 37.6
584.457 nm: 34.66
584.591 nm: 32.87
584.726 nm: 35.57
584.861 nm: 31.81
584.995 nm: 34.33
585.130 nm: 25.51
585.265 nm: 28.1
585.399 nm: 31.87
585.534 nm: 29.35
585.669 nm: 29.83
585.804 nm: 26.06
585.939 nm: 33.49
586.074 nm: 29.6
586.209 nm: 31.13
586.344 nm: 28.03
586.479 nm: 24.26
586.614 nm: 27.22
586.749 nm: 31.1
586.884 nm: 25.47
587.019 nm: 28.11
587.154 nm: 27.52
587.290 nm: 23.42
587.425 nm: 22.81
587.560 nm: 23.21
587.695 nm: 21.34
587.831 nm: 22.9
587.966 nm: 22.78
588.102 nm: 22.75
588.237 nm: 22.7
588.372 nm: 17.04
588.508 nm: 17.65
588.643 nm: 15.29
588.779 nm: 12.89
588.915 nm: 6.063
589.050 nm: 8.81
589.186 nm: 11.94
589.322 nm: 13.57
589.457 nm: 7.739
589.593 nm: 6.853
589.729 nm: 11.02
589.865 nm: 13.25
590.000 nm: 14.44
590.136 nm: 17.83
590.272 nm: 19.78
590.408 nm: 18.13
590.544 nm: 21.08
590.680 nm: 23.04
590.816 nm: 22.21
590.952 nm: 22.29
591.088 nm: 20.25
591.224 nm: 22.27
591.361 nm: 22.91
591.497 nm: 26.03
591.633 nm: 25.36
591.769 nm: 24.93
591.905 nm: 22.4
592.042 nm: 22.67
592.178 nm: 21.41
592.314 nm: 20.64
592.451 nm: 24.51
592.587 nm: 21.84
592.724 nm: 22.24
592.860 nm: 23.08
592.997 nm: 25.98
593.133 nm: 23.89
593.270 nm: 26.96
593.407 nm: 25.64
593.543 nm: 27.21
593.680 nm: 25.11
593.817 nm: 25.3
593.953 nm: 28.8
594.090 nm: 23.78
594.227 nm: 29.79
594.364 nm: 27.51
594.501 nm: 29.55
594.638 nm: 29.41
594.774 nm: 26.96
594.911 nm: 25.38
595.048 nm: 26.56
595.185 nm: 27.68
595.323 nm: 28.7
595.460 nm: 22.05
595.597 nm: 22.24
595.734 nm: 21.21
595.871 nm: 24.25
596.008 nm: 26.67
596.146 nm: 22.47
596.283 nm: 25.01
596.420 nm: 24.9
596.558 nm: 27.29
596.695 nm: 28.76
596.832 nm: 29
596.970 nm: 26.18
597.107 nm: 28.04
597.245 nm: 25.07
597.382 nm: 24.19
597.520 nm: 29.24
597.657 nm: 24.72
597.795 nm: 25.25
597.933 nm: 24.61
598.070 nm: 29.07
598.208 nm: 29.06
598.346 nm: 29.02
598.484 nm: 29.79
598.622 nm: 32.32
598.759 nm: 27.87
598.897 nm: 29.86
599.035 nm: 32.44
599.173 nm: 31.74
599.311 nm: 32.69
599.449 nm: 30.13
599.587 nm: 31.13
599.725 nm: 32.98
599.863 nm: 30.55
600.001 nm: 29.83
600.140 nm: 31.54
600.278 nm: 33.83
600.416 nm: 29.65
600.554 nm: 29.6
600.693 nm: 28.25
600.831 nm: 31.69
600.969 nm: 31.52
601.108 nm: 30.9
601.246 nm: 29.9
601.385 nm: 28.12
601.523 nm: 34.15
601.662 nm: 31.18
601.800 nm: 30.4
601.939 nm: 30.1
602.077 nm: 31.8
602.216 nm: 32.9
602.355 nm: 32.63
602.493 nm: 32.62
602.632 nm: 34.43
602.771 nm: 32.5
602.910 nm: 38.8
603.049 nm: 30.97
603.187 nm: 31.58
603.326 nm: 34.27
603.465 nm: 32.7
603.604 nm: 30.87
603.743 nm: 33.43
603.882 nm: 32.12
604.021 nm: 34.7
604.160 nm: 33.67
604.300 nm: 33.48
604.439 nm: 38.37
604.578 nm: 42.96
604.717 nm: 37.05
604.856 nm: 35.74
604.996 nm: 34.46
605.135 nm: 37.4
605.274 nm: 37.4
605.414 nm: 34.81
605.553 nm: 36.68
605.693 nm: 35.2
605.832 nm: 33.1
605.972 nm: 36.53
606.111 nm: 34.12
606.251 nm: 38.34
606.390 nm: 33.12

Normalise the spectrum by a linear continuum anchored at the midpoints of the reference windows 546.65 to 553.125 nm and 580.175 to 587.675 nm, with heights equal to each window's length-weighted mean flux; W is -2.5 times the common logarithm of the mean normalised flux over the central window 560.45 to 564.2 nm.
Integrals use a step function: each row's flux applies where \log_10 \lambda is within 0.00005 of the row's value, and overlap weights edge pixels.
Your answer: 0.113 mag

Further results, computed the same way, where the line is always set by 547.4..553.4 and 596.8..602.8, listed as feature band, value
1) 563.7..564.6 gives 0.072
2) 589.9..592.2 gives 0.340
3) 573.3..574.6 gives -0.204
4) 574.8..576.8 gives -0.228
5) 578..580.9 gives -0.241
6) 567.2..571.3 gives -0.109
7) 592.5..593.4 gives 0.220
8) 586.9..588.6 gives 0.272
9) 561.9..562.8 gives 0.031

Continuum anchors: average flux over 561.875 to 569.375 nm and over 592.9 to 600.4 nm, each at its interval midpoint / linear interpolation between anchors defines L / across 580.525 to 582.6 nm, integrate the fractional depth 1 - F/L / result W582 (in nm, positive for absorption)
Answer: -0.43 nm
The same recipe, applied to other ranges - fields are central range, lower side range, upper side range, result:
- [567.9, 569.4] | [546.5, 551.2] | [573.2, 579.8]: 0.12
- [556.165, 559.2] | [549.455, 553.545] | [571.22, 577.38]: -0.08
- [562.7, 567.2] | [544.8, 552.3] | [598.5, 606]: -0.05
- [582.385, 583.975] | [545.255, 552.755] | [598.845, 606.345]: -0.21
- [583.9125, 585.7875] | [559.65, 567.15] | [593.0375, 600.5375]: -0.36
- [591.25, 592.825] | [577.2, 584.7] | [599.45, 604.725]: 0.49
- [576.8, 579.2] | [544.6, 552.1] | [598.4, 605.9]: -0.30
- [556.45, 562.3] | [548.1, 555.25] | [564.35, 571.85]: 0.28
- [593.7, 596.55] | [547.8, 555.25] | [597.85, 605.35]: 0.50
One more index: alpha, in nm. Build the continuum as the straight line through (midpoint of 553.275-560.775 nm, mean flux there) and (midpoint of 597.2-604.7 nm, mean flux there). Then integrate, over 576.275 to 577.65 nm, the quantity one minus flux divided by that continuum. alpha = -0.17 nm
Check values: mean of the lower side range 26.8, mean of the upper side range 31.3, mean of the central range 32.4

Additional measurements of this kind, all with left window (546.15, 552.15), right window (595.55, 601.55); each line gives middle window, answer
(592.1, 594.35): 0.28 nm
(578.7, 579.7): -0.30 nm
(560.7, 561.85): 0.06 nm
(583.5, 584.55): -0.30 nm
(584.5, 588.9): 0.32 nm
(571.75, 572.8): -0.20 nm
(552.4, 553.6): -0.05 nm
